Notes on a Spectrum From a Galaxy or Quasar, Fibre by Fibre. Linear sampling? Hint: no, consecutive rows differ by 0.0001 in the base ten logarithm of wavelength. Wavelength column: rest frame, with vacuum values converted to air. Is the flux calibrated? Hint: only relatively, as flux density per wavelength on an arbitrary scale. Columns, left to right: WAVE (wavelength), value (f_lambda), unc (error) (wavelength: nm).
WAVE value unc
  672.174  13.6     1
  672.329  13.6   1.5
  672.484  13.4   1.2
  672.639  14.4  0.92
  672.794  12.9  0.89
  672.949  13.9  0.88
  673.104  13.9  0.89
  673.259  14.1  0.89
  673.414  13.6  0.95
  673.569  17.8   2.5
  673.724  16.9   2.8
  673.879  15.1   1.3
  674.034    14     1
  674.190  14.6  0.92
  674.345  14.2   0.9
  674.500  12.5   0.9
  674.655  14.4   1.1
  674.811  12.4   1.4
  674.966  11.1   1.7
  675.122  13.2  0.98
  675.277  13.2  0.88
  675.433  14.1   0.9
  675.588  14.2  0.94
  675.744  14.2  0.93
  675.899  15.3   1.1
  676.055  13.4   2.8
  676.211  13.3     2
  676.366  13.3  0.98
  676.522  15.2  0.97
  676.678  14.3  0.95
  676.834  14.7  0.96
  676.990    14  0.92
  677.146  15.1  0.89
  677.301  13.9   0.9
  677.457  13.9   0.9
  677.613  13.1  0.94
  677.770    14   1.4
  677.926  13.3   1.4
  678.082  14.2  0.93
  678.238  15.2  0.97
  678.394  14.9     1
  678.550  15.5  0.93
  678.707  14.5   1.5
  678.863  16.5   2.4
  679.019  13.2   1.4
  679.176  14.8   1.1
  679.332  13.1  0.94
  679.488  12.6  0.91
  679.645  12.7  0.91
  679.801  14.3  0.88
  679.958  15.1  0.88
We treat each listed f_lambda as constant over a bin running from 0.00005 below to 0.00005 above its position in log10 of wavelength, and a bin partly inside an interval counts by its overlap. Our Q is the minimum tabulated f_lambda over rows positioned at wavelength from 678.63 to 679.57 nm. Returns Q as 12.6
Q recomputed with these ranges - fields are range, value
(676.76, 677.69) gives 13.1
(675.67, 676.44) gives 13.3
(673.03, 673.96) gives 13.6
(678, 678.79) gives 14.2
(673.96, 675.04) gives 11.1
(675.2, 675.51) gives 13.2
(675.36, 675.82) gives 14.1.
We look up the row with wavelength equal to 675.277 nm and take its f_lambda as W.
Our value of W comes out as 13.2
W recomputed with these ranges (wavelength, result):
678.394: 14.9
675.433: 14.1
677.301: 13.9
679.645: 12.7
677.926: 13.3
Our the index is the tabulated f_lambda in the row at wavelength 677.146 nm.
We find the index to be 15.1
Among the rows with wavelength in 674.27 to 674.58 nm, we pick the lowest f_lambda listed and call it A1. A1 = 12.5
